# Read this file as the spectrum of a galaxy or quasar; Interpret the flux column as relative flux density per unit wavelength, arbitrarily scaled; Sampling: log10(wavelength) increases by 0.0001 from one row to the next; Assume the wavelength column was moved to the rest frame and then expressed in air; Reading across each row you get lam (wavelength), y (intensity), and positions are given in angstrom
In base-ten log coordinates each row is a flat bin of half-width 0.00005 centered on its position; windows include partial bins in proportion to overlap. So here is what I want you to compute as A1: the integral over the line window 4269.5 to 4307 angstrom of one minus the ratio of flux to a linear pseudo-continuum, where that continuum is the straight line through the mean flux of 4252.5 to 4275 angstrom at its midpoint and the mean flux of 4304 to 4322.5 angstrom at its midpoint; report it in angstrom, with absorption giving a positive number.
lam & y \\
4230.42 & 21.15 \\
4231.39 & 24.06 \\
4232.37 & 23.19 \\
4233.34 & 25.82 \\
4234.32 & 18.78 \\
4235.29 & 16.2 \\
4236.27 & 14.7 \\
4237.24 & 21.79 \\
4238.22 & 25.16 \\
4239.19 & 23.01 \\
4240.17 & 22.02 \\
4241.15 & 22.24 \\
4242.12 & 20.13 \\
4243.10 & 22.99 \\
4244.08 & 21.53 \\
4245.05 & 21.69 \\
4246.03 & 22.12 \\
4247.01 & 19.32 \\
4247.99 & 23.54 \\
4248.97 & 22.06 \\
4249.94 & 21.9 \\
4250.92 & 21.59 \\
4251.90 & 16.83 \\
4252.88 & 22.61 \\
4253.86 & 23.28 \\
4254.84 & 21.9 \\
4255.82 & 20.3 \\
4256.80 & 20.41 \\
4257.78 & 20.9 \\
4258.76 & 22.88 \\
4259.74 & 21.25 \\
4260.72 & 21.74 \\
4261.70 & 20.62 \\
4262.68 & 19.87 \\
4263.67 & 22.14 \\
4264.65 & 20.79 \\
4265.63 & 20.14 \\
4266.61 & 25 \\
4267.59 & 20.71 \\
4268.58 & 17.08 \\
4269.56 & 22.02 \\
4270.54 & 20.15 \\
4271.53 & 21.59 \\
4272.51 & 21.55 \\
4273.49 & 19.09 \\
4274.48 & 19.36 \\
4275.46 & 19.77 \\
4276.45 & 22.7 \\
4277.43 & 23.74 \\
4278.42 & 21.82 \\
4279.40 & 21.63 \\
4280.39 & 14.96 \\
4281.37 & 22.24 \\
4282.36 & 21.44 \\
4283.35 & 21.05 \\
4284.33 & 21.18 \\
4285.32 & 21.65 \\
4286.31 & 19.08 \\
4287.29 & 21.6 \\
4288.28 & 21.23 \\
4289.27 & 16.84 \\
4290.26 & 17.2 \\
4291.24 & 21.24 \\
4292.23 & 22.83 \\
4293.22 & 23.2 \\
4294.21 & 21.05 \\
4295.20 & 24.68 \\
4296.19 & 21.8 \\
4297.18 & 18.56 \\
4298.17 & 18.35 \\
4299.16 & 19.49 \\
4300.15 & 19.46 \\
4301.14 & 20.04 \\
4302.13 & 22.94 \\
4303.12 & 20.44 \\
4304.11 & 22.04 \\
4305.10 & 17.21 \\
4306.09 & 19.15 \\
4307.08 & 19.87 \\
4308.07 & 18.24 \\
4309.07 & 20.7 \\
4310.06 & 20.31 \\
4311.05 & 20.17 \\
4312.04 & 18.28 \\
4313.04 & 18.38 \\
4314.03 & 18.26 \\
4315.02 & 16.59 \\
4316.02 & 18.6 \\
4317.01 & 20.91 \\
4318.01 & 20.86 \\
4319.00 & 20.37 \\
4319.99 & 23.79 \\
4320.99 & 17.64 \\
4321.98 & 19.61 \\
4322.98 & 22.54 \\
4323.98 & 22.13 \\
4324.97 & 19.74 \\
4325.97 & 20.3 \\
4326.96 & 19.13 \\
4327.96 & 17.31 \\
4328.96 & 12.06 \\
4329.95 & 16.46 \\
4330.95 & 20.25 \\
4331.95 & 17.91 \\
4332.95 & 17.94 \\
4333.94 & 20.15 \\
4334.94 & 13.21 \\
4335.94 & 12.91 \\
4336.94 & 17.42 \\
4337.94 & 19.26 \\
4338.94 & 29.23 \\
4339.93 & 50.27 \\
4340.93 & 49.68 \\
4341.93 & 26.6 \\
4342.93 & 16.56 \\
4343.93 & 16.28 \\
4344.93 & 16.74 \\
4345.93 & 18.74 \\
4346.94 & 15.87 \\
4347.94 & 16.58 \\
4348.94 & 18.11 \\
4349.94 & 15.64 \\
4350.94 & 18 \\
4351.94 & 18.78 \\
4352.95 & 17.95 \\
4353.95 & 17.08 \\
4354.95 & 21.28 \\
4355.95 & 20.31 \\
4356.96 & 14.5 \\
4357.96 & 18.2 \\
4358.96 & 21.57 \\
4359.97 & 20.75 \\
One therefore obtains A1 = -0.6 angstrom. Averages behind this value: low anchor 21.1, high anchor 19.5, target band 20.6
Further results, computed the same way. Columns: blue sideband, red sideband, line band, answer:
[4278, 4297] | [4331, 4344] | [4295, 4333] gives 4.81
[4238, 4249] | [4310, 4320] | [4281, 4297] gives -0.53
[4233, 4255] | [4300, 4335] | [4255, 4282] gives -0.35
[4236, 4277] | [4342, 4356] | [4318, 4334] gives -0.42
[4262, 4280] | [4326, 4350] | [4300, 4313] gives 0.61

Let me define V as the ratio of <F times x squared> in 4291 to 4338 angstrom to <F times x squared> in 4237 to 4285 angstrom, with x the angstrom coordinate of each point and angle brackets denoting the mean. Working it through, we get 0.9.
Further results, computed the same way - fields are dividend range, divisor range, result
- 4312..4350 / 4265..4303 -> 1.00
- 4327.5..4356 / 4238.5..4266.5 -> 0.98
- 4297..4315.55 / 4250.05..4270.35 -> 0.94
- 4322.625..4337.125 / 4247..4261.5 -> 0.87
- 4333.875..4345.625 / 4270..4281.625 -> 1.20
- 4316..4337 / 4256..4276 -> 0.92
